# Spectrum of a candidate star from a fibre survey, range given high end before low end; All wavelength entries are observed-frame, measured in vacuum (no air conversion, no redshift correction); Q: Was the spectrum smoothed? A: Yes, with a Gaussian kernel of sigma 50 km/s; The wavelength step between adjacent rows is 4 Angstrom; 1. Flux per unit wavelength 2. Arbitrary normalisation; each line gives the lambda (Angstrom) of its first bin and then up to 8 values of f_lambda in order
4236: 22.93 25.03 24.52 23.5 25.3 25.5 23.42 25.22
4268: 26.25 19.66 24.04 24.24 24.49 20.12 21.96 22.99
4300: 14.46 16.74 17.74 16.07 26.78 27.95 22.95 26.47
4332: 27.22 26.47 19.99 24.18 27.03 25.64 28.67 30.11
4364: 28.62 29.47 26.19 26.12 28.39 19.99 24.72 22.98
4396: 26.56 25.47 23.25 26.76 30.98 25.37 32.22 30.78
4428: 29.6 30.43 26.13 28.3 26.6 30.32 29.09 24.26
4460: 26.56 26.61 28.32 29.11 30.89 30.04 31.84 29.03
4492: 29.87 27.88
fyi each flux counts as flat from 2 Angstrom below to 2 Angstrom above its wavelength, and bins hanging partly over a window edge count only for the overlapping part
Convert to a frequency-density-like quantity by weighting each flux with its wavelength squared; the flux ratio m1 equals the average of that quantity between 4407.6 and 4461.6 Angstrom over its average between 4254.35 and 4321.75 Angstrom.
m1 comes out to 1.37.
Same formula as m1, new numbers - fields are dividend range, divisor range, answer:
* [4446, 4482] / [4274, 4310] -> 1.48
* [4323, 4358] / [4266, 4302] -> 1.19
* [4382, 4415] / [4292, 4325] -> 1.26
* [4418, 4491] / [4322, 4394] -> 1.17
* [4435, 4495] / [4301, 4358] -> 1.28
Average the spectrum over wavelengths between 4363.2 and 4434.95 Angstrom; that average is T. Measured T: 27.1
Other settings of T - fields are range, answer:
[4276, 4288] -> 23.6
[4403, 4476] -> 28.2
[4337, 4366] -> 26.3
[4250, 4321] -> 22.3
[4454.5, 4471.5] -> 26.7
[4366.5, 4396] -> 25.4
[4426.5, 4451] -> 28.6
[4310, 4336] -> 24.7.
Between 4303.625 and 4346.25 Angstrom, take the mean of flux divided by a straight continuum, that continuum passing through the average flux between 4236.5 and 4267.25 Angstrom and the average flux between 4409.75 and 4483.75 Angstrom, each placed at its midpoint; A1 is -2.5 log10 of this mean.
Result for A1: 0.130 mag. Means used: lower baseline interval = 24.6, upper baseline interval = 28.7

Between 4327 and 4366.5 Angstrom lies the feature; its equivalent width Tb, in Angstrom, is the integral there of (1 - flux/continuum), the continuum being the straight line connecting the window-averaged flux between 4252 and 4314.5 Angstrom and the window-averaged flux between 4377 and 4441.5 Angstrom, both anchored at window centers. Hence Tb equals -3.42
